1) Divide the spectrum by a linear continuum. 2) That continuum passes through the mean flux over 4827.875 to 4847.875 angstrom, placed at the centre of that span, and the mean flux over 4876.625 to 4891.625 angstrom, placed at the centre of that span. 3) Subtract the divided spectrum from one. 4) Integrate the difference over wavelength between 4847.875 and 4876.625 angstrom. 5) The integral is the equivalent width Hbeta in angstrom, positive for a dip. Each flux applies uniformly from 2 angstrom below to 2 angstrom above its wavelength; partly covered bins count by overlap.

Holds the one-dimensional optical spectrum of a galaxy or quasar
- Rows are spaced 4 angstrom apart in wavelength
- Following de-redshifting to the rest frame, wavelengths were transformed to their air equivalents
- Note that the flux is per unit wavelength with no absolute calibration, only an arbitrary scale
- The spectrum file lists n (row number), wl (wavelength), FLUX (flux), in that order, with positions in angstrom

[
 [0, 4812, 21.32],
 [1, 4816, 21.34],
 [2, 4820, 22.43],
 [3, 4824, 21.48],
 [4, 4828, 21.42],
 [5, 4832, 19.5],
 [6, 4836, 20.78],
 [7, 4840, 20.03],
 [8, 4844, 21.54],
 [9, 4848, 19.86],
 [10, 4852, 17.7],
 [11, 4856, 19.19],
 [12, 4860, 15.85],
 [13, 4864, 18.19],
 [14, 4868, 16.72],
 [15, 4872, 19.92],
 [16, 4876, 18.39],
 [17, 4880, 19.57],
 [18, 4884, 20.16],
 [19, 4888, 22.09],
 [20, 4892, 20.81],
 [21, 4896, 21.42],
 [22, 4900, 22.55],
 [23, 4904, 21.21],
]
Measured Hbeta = 3.3 angstrom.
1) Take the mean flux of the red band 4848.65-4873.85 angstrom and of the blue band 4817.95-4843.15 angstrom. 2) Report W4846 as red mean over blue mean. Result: 0.9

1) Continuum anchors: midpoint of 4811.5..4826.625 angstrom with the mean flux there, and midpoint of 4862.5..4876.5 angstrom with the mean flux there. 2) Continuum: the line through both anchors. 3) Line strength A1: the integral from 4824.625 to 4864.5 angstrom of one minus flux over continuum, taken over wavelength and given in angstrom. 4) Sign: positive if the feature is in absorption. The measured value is 0.9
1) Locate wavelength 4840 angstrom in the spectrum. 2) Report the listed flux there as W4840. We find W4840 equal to 20.03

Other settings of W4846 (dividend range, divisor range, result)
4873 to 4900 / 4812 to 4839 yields 0.97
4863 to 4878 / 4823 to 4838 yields 0.88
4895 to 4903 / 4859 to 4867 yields 1.28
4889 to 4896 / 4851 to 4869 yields 1.21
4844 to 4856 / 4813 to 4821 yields 0.89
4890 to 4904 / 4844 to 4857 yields 1.12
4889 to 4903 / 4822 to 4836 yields 1.04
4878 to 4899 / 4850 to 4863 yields 1.19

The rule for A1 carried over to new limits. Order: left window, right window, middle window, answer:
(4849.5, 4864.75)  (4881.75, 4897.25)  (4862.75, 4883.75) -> 0.8 angstrom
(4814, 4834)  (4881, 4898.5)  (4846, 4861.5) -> 2.2 angstrom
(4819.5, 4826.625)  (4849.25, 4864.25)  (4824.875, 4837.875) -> 0.1 angstrom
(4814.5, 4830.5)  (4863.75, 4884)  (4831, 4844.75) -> 0.2 angstrom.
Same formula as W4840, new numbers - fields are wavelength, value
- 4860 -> 15.85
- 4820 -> 22.43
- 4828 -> 21.42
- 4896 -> 21.42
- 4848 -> 19.86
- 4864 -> 18.19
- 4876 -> 18.39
